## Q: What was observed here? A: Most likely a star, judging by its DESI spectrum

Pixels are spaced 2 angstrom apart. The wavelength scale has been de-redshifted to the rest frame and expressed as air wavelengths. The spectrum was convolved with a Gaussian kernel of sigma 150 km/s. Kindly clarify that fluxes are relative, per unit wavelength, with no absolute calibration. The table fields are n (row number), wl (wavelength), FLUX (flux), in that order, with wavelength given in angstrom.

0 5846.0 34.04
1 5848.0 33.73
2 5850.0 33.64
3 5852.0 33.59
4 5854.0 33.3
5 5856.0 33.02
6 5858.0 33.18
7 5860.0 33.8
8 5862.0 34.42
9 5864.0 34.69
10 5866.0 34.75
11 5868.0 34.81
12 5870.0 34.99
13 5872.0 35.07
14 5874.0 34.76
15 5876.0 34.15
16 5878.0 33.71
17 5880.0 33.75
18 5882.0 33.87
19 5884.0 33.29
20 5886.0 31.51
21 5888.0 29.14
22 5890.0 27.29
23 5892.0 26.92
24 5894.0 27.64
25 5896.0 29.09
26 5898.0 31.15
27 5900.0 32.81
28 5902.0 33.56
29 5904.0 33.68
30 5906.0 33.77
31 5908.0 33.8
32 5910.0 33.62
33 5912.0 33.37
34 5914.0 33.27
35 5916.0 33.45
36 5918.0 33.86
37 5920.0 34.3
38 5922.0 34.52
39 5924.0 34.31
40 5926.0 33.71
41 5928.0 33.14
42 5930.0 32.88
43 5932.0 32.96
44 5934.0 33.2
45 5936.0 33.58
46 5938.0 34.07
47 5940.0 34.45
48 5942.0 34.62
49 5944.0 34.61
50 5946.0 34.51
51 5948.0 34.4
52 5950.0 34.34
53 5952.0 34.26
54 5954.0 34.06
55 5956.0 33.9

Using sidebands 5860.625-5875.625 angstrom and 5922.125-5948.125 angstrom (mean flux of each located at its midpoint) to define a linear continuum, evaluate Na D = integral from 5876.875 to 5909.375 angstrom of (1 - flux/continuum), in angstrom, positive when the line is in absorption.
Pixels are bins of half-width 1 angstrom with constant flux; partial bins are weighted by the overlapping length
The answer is 2.7 angstrom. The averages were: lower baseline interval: 34.7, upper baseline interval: 33.9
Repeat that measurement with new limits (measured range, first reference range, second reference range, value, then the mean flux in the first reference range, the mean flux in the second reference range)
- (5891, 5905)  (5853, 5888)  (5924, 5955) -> 1.31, 33.8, 33.9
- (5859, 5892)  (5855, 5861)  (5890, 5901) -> -1.78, 33.3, 29.3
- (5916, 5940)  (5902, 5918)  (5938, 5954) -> 0.20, 33.6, 34.4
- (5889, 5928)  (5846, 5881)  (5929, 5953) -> 1.93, 34.1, 34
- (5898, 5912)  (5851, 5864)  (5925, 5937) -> 0.01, 33.6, 33.2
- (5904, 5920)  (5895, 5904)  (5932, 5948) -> -0.53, 31.9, 34.1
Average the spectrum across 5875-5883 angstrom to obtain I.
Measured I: 33.9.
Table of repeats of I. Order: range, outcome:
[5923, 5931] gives 33.5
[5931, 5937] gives 33.2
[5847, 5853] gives 33.7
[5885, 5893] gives 28.7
